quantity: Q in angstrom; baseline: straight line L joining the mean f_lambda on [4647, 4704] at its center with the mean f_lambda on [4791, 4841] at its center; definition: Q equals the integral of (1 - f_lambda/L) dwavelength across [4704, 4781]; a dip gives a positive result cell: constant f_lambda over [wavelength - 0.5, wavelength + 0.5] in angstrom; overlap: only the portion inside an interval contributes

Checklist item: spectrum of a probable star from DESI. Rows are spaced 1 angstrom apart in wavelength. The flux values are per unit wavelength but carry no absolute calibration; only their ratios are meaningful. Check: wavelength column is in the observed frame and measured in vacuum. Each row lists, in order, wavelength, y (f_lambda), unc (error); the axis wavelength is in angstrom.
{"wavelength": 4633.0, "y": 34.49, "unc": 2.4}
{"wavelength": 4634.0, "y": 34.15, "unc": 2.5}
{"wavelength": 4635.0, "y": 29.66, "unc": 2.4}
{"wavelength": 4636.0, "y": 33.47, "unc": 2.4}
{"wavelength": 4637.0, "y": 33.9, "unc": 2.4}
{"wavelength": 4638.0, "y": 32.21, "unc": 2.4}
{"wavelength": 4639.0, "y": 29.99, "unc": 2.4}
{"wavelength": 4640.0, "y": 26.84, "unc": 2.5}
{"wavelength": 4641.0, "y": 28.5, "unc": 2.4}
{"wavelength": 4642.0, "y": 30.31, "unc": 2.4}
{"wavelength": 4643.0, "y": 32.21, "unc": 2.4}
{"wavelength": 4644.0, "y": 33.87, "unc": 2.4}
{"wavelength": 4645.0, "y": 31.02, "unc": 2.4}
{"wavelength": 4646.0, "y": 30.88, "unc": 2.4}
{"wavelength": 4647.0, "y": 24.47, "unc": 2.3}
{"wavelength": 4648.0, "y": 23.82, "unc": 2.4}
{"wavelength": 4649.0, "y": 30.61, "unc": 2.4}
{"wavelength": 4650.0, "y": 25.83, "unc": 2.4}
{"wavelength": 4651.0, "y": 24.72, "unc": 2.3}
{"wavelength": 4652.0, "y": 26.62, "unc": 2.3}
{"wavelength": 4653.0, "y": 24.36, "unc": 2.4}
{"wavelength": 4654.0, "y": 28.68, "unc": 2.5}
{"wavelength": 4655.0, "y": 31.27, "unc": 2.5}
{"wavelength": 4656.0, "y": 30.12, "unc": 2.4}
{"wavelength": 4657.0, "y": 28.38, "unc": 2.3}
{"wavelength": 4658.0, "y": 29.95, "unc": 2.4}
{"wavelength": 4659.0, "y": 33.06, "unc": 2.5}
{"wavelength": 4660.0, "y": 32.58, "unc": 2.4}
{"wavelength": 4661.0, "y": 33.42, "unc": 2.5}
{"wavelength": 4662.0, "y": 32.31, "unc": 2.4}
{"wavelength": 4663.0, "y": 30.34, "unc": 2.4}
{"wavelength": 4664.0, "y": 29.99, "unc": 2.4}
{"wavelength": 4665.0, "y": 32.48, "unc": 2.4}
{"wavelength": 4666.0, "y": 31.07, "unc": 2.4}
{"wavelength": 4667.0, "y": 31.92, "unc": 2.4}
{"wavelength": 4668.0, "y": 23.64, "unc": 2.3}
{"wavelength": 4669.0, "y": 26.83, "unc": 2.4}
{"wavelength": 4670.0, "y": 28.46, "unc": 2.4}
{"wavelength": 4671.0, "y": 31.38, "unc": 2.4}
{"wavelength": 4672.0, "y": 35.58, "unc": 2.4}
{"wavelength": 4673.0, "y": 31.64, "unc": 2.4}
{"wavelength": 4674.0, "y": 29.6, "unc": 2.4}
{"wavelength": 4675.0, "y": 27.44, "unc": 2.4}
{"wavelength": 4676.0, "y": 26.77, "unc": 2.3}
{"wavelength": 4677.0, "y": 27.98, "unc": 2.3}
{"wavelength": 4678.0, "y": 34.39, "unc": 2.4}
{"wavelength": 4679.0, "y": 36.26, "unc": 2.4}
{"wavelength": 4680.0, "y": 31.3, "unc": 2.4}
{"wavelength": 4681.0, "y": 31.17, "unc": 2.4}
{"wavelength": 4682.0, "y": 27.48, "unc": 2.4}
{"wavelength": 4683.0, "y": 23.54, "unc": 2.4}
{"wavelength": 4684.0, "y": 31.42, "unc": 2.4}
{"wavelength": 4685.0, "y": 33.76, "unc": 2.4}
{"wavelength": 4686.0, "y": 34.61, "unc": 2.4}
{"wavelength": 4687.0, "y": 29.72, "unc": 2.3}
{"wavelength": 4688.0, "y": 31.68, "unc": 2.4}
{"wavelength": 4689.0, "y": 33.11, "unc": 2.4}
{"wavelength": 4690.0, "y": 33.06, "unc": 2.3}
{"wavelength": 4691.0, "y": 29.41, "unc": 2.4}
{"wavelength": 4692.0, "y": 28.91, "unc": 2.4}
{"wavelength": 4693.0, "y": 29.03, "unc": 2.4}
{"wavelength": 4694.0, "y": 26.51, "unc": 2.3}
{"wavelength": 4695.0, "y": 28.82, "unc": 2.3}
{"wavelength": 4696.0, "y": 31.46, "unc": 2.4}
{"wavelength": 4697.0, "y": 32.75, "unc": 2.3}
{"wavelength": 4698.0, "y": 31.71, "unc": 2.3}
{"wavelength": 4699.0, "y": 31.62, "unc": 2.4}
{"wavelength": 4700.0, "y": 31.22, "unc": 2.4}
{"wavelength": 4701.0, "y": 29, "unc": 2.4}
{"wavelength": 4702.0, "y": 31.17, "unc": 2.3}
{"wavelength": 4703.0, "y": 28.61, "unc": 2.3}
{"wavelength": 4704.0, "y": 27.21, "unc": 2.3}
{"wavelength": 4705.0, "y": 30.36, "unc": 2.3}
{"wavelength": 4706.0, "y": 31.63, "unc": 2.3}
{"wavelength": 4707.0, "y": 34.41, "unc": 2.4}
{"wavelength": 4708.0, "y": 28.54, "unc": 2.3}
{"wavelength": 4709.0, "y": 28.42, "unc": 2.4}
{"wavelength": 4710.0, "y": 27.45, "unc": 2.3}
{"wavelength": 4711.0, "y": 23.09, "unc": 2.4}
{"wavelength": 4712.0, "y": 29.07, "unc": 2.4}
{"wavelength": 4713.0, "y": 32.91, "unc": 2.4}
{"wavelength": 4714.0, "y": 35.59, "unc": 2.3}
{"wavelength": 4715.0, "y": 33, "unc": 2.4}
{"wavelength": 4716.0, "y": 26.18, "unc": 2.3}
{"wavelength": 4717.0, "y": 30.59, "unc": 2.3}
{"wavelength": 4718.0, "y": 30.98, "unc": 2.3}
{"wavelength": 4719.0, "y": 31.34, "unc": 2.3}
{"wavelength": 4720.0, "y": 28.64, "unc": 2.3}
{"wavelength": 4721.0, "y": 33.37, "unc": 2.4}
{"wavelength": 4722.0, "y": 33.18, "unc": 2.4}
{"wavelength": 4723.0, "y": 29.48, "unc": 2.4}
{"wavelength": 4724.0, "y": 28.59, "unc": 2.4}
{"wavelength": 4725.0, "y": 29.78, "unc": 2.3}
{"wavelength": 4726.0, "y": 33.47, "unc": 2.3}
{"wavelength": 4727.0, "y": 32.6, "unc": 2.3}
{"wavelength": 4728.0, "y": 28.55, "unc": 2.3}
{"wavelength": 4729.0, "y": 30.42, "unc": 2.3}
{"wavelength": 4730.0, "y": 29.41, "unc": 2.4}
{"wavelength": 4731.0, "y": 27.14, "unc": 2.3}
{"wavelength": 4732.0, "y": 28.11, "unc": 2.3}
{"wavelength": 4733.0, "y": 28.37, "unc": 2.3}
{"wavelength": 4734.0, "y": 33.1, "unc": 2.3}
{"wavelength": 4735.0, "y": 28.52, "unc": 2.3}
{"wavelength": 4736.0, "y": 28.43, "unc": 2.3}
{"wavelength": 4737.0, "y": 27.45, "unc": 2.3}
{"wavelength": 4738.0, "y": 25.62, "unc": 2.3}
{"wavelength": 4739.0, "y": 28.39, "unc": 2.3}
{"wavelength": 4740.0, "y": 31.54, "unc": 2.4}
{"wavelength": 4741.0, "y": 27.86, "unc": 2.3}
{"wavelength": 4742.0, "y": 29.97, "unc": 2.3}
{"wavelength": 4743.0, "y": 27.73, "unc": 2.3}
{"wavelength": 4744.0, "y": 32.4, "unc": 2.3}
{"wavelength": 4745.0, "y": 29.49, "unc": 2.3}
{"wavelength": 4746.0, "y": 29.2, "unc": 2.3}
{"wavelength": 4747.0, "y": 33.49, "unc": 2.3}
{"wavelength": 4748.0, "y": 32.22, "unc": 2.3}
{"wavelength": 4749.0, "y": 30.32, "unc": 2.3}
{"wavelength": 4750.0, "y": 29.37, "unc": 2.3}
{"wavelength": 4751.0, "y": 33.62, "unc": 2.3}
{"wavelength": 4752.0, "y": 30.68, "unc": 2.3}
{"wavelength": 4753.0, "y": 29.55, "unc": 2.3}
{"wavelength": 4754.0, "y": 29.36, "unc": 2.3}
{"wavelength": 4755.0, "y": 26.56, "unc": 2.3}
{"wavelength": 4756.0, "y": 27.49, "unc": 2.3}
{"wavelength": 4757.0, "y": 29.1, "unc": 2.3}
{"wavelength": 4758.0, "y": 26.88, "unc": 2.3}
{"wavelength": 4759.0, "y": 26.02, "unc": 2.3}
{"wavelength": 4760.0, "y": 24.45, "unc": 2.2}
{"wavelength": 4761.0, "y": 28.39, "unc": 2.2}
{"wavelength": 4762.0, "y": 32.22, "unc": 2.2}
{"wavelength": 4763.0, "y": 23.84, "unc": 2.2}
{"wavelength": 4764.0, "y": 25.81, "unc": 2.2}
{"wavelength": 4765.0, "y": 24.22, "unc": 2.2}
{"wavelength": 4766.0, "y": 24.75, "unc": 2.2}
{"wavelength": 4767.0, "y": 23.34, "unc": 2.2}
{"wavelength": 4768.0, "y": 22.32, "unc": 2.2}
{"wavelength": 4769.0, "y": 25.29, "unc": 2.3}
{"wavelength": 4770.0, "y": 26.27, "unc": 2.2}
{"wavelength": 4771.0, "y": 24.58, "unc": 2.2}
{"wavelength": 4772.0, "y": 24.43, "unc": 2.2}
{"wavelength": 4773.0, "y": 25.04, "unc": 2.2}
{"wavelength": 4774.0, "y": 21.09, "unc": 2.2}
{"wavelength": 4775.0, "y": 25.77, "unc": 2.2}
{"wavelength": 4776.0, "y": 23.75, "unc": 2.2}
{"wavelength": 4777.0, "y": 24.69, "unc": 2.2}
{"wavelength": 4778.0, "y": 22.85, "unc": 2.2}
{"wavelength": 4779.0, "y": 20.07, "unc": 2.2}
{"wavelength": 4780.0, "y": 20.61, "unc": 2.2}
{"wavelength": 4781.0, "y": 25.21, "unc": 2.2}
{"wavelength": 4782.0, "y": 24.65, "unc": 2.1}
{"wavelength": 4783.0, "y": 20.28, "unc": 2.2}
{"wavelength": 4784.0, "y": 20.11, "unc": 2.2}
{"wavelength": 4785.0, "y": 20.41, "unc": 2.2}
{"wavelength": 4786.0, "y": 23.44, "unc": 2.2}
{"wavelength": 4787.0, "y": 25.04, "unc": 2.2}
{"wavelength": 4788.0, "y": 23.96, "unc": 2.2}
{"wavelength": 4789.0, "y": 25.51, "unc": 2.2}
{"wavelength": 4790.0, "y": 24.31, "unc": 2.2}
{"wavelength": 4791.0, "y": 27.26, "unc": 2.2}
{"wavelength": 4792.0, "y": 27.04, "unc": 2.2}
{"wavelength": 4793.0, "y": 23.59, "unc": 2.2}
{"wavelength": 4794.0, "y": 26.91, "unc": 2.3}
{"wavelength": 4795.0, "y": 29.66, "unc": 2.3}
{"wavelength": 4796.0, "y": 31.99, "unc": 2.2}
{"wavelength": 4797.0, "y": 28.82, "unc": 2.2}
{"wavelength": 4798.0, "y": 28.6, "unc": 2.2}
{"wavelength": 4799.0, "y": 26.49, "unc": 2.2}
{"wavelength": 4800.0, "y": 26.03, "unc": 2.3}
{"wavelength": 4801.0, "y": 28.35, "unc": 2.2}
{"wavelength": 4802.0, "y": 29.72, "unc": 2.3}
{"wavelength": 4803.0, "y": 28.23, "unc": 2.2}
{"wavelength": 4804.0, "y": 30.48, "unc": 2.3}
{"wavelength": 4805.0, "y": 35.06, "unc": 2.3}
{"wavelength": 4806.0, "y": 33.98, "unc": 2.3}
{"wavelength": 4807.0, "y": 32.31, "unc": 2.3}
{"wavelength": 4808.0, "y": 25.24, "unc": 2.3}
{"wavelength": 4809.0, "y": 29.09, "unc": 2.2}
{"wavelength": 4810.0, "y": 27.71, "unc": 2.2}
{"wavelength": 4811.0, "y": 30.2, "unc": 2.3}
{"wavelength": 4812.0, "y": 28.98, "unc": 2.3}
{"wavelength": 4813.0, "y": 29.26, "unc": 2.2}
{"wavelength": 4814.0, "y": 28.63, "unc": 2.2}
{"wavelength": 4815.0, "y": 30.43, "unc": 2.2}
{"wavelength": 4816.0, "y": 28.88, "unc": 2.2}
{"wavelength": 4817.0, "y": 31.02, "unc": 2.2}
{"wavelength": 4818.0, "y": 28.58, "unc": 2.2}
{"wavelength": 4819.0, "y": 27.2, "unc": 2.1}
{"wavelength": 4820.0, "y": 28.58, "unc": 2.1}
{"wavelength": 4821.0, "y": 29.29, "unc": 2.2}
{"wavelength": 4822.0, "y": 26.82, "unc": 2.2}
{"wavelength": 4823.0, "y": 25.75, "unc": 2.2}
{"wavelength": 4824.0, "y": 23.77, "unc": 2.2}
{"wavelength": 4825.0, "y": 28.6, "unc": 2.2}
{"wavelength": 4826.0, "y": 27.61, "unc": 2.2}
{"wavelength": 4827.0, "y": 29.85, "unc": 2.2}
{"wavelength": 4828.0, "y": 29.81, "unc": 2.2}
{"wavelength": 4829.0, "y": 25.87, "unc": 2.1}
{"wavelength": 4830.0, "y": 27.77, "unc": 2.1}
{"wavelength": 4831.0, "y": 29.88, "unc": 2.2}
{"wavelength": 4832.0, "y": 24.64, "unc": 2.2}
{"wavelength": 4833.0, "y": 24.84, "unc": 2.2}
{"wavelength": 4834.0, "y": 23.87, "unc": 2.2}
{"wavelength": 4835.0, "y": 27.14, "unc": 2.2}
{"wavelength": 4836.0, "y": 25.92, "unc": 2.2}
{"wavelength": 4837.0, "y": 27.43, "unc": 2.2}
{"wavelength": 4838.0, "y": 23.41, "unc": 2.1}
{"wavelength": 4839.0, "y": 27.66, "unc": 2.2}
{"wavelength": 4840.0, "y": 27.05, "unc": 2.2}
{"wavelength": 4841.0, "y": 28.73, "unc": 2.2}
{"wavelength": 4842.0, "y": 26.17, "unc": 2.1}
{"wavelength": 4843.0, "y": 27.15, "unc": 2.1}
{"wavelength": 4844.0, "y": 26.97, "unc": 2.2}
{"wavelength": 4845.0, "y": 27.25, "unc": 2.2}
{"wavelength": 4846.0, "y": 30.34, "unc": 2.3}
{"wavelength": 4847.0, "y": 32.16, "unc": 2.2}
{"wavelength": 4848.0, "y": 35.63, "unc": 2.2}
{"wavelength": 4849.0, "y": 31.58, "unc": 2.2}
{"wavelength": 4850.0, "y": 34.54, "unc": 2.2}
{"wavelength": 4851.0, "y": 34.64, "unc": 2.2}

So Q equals 2.14 angstrom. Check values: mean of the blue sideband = 30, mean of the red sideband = 28.1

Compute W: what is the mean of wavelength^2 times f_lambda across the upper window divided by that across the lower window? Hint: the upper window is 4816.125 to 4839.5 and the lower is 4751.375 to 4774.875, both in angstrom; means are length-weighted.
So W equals 1.07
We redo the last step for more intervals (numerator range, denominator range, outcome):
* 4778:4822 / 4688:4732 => 0.93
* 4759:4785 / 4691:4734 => 0.82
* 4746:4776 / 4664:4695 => 0.93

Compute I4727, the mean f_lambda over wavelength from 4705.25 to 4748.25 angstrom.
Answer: 30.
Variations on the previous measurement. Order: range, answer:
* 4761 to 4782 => 24.4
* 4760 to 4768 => 25.7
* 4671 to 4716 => 30.5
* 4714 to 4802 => 27.5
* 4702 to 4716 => 29.9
